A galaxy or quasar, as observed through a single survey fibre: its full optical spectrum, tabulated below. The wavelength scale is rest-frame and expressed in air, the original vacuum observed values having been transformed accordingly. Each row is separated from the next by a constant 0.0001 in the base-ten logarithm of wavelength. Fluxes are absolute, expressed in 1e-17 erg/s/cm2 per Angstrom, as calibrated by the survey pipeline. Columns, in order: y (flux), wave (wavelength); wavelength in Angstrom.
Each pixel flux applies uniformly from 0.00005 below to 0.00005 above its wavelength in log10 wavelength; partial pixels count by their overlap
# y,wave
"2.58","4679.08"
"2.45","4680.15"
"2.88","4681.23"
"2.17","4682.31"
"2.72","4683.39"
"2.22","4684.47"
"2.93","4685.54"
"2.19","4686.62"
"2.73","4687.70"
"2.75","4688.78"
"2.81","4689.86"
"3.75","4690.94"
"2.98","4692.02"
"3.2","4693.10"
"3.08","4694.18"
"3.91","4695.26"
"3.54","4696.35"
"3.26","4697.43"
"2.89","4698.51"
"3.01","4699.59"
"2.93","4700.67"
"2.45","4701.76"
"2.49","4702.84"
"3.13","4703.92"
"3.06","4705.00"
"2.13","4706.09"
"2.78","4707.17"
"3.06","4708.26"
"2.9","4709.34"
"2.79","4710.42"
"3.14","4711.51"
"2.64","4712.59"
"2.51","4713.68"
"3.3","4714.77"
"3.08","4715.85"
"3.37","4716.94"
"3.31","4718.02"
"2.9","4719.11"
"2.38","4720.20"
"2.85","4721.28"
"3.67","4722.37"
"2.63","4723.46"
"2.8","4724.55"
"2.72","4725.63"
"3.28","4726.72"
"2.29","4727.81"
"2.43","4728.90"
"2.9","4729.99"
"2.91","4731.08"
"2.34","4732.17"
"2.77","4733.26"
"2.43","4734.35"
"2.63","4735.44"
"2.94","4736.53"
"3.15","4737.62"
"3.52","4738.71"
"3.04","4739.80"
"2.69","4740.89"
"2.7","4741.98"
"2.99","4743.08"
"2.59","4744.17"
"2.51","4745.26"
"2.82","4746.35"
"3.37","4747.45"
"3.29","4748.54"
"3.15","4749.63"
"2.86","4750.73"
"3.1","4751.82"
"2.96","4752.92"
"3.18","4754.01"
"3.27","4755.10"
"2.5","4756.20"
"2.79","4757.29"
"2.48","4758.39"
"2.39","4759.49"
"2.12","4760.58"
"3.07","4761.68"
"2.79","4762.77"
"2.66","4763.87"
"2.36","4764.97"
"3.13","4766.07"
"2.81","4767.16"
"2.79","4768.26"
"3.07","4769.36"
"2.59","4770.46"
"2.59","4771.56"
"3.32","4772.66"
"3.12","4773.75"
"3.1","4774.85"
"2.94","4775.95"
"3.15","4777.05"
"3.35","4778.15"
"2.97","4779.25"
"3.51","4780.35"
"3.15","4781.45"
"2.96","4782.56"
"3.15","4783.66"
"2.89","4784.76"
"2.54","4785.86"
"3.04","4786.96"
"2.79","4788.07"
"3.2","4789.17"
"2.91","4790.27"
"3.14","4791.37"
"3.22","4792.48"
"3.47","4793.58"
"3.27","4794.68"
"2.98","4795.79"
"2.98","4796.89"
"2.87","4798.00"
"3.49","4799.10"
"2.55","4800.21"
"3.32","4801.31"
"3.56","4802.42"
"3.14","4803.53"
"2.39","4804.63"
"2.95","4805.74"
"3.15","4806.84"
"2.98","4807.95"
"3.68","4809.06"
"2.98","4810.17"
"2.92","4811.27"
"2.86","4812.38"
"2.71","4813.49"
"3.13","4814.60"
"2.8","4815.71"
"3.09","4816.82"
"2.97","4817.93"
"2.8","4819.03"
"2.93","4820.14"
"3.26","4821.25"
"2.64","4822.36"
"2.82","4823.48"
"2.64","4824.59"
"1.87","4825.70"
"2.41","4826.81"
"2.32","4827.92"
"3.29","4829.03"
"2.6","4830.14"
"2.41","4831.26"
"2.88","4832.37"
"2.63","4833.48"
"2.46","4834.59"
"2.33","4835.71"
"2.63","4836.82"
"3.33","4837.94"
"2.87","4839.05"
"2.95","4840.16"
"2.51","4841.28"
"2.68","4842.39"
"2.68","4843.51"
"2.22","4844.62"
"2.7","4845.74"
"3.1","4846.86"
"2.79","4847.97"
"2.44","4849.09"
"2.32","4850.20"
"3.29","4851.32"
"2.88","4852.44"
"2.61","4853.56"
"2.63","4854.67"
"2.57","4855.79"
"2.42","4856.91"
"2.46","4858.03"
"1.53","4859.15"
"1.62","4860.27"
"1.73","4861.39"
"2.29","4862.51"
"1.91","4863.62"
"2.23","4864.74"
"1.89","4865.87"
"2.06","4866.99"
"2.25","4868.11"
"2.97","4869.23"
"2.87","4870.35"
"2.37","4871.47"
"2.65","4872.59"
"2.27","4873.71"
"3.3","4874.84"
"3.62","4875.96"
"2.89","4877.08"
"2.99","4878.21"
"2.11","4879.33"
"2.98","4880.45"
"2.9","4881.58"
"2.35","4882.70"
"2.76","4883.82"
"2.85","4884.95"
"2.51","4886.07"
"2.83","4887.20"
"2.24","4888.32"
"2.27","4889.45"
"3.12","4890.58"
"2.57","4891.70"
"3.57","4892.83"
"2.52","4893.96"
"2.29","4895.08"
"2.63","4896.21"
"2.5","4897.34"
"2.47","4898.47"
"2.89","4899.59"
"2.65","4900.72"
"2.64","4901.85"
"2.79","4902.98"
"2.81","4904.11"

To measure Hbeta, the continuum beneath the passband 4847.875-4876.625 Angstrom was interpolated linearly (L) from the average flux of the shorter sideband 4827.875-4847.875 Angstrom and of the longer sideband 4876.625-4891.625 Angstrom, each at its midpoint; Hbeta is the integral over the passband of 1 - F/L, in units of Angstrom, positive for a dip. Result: 2.50 Angstrom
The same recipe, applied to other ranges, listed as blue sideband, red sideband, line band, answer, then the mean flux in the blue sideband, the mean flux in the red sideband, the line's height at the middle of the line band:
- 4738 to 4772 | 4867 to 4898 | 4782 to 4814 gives -2.8 Angstrom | 2.85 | 2.7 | 2.8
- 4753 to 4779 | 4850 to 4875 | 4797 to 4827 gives -3.4 Angstrom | 2.86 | 2.38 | 2.63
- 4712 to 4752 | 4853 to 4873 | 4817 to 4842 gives -2.9 Angstrom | 2.89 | 2.28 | 2.43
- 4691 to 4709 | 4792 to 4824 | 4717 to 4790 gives 3.1 Angstrom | 3.01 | 3.03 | 3.02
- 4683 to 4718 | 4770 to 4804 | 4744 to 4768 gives 1.5 Angstrom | 2.94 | 3.07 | 3.02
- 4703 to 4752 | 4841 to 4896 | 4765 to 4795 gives -2.9 Angstrom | 2.88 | 2.56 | 2.76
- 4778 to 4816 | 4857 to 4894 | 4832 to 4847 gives 0.4 Angstrom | 3.06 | 2.53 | 2.77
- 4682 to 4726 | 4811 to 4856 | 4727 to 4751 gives 0.2 Angstrom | 2.91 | 2.73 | 2.86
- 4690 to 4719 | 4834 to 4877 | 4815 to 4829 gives -0.5 Angstrom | 3.02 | 2.54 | 2.65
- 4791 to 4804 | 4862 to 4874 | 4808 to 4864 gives 1.3 Angstrom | 3.16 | 2.35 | 2.72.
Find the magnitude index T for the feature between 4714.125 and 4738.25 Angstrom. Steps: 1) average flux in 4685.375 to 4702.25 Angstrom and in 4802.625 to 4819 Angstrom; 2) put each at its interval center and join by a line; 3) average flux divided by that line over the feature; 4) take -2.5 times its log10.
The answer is 0.06 mag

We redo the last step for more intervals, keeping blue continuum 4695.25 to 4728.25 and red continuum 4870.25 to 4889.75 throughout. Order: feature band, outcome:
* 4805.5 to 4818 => -0.083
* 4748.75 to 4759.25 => -0.016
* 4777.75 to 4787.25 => -0.082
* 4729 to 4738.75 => 0.042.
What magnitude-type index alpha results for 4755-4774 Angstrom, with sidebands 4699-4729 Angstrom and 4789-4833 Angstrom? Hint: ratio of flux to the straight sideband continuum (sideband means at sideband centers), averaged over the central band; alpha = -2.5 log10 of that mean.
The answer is 0.058 mag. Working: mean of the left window 2.86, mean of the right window 2.94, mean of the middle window 2.75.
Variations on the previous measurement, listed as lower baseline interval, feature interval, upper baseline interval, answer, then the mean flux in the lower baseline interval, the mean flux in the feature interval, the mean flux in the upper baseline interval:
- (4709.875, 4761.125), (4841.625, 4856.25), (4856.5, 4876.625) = -0.11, 2.86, 2.68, 2.36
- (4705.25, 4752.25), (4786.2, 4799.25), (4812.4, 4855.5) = -0.11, 2.88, 3.09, 2.73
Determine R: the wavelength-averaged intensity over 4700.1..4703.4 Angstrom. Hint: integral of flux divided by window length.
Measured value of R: 2.63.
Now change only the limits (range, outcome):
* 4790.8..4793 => 3.17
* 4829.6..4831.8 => 2.5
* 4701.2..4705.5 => 2.78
